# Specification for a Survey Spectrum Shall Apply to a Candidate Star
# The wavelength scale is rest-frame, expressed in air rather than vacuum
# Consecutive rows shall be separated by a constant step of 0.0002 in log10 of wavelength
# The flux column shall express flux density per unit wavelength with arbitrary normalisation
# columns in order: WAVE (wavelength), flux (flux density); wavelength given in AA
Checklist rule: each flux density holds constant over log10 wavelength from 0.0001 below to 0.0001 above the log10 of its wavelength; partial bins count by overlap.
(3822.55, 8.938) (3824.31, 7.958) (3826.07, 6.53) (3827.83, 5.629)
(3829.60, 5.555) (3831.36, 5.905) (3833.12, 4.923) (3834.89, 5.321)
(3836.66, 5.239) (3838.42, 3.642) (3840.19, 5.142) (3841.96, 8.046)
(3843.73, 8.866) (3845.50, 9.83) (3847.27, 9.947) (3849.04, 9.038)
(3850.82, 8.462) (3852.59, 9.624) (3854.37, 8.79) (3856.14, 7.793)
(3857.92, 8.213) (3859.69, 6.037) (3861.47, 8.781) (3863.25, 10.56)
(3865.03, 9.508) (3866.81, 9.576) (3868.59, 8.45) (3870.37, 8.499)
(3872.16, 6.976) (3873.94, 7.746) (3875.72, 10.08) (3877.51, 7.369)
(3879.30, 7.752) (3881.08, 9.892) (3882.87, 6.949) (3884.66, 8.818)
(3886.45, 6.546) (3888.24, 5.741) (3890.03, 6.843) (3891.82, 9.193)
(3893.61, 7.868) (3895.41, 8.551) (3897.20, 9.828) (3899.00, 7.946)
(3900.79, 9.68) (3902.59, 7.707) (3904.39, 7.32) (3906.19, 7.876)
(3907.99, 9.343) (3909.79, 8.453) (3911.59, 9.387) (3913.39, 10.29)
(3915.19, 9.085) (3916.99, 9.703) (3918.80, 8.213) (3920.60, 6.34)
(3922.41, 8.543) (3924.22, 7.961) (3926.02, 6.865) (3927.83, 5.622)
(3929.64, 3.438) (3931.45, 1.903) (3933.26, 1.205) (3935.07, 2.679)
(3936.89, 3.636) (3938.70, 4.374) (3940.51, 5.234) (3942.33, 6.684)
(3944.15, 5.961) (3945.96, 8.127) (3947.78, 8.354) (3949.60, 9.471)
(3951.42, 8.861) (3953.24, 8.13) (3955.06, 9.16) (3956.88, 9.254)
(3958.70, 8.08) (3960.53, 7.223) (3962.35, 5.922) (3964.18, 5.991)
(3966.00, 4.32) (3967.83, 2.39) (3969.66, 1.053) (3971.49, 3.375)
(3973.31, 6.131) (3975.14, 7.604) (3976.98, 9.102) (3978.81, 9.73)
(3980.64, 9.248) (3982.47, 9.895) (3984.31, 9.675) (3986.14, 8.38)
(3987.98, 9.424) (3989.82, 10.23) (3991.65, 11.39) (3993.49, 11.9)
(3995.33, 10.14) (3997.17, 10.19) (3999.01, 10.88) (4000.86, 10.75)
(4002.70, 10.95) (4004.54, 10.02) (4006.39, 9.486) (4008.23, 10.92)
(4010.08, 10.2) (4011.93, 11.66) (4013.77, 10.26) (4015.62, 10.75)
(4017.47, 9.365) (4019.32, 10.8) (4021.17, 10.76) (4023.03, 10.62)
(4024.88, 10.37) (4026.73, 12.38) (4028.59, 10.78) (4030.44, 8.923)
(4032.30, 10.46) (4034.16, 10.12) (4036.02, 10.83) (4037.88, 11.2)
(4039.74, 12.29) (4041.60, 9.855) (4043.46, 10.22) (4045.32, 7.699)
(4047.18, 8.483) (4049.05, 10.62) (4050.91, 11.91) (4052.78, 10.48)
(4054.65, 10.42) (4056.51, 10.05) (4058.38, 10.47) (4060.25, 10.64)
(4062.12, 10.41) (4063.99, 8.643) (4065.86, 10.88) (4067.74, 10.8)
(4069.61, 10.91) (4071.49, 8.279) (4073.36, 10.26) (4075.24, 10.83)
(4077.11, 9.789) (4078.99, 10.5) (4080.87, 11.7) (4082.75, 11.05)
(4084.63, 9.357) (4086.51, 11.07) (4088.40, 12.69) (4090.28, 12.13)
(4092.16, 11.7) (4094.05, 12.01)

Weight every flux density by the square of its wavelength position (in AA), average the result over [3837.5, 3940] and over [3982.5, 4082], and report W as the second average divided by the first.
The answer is 1.46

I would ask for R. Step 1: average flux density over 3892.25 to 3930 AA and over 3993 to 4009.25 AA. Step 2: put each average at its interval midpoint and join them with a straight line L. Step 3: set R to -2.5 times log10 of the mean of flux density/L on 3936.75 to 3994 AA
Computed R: 0.28 mag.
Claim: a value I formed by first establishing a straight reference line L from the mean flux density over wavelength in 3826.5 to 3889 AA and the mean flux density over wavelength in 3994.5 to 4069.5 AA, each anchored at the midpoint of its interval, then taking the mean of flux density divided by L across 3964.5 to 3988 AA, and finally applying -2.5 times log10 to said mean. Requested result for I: 0.37 mag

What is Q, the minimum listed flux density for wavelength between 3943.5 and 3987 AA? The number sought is 1.053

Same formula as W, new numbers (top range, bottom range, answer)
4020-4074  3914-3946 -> 1.88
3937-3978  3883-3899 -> 0.86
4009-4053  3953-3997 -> 1.37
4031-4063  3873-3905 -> 1.38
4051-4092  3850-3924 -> 1.38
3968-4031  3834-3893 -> 1.28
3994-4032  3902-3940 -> 1.66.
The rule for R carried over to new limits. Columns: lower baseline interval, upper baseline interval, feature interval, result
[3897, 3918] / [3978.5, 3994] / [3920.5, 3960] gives 0.415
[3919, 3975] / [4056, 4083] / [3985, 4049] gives -0.230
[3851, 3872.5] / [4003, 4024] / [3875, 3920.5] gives 0.084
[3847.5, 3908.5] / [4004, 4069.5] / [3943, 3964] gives 0.171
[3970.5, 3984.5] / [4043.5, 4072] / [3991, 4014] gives -0.231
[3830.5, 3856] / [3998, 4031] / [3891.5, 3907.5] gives -0.003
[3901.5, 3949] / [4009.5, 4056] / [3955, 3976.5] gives 0.359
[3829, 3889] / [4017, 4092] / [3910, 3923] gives -0.027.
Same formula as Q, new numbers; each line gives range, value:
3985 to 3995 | 8.38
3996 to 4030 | 9.365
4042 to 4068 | 7.699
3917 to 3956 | 1.205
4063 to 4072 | 8.279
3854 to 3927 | 5.741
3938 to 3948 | 4.374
